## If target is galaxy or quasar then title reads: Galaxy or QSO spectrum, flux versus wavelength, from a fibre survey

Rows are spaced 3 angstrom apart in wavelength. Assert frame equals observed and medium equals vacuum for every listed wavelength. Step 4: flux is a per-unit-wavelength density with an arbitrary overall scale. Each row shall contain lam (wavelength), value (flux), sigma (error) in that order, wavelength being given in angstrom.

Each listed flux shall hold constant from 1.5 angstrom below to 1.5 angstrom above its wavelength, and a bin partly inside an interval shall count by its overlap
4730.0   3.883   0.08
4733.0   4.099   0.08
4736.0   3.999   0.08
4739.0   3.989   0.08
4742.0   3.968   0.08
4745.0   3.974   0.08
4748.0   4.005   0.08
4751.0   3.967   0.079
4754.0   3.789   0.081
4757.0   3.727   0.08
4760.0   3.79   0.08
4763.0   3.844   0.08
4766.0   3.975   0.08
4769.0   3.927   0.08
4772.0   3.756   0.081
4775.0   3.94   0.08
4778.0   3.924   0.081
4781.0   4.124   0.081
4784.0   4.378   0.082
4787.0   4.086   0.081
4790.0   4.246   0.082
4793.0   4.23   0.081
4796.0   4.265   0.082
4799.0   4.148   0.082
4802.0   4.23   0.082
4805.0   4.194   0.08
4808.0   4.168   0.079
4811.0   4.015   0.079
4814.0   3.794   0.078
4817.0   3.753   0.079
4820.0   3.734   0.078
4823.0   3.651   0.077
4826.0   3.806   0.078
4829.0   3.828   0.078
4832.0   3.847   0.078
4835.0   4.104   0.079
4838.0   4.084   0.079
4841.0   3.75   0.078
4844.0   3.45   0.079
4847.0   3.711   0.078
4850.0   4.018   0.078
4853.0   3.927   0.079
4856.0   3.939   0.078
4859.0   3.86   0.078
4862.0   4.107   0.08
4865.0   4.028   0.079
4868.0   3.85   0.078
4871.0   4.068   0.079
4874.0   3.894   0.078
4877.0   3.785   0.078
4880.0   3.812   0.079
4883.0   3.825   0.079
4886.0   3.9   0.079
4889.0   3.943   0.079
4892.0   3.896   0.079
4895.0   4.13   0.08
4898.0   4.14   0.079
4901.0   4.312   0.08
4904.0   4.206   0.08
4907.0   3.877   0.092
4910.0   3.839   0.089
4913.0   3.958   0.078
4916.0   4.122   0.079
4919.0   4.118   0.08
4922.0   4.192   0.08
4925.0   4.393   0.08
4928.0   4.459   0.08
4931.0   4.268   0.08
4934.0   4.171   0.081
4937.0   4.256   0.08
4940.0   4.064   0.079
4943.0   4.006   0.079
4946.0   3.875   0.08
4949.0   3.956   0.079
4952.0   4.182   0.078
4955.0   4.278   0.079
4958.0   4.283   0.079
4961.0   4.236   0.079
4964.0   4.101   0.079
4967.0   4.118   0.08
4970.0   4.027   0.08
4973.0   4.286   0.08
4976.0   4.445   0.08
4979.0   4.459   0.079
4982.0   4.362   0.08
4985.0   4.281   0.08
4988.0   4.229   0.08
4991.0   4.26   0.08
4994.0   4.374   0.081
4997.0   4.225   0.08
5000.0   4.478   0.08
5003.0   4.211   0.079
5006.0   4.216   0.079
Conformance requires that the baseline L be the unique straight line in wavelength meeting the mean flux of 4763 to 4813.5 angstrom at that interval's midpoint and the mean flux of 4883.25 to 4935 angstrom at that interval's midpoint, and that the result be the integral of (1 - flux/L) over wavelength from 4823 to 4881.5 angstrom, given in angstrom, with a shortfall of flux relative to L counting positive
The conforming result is 3.1 angstrom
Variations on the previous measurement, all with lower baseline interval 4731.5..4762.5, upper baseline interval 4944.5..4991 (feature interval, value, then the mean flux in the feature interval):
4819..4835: 0.9 angstrom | 3.81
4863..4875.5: 0.4 angstrom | 3.97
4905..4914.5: 0.5 angstrom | 3.91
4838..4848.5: 0.9 angstrom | 3.7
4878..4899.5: 0.9 angstrom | 3.95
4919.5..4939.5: -0.5 angstrom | 4.27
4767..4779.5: 0.2 angstrom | 3.89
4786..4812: -1.2 angstrom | 4.18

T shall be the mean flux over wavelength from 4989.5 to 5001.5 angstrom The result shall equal 4.33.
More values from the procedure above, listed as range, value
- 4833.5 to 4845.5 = 3.85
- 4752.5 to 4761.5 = 3.77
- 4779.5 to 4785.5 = 4.25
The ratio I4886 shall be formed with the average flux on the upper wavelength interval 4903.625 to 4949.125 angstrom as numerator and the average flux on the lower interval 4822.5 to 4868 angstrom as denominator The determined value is 1.1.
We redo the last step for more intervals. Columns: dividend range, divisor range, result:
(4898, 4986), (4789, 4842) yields 1.05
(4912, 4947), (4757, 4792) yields 1.04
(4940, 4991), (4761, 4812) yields 1.03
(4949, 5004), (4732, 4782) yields 1.09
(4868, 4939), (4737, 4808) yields 1.01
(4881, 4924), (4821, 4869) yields 1.04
